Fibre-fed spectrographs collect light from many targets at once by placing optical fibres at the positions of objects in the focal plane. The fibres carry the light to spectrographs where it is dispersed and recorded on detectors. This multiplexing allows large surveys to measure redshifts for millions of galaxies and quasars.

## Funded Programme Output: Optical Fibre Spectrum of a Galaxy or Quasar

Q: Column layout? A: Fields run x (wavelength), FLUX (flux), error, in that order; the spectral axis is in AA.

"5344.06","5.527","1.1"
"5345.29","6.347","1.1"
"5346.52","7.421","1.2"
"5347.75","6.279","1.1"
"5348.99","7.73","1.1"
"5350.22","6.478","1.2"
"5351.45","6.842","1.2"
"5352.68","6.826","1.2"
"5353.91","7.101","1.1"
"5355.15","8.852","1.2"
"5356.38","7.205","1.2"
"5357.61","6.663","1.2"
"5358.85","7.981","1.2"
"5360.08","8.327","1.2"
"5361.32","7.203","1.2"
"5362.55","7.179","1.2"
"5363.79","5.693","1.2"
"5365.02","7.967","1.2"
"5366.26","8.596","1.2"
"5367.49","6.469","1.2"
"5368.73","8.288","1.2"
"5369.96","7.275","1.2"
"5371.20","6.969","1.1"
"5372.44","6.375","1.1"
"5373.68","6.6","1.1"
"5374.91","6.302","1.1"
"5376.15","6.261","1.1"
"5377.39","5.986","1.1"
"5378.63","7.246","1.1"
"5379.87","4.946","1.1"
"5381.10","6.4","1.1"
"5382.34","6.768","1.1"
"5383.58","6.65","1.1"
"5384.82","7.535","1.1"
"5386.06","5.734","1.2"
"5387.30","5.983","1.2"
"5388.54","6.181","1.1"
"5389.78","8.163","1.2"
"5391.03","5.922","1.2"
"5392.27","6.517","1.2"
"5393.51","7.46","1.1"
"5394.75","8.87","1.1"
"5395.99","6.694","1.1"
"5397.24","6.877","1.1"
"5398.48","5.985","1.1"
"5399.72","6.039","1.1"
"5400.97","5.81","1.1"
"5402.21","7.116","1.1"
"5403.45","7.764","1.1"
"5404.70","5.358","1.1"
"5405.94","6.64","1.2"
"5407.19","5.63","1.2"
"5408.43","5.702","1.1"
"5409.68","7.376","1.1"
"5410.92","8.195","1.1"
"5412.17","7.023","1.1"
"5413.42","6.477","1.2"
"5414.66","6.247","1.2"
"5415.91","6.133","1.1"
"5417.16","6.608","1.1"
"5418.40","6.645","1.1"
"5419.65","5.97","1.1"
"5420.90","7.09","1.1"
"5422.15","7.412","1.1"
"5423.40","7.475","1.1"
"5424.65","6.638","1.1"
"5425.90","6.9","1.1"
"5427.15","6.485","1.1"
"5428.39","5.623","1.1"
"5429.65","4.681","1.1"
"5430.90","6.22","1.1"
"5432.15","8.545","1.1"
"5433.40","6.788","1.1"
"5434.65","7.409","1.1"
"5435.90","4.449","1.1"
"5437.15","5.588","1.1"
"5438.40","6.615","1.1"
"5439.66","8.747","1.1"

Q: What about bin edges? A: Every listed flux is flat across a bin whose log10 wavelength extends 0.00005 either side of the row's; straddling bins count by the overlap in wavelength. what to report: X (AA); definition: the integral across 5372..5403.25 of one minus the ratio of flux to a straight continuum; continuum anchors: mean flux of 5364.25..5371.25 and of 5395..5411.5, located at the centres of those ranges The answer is 1.9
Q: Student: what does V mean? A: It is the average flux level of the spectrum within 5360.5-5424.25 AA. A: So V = 6.74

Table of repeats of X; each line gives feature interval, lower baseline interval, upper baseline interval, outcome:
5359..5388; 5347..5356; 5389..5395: 1.53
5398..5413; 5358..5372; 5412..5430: 0.44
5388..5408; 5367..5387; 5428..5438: -0.72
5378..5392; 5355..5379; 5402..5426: 0.94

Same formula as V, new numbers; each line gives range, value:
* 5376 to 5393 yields 6.46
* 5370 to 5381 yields 6.39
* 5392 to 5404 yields 6.92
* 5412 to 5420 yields 6.43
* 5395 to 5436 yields 6.59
